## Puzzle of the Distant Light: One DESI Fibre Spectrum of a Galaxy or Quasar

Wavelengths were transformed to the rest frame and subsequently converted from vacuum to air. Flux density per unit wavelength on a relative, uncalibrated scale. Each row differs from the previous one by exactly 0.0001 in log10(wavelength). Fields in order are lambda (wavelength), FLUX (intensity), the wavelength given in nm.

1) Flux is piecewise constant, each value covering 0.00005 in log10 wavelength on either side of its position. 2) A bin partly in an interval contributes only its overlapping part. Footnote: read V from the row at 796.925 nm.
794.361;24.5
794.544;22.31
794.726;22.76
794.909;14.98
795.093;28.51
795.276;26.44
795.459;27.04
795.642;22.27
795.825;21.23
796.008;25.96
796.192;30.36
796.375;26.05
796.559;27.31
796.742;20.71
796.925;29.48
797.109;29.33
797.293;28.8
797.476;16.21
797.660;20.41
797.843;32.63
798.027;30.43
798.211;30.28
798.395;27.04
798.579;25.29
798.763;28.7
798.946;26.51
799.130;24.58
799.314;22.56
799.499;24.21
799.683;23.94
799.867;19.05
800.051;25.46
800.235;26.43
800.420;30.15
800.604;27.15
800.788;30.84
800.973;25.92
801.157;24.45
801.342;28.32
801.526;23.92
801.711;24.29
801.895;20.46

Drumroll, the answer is 29.48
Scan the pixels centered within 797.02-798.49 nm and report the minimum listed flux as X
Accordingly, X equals 16.21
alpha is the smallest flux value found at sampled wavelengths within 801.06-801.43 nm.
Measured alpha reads 24.45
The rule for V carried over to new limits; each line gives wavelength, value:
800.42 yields 30.15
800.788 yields 30.84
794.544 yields 22.31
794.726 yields 22.76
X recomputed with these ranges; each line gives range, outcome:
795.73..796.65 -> 21.23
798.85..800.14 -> 19.05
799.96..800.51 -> 25.46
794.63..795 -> 14.98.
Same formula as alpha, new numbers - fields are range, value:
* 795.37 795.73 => 22.27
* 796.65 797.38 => 20.71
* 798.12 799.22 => 24.58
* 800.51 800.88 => 27.15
